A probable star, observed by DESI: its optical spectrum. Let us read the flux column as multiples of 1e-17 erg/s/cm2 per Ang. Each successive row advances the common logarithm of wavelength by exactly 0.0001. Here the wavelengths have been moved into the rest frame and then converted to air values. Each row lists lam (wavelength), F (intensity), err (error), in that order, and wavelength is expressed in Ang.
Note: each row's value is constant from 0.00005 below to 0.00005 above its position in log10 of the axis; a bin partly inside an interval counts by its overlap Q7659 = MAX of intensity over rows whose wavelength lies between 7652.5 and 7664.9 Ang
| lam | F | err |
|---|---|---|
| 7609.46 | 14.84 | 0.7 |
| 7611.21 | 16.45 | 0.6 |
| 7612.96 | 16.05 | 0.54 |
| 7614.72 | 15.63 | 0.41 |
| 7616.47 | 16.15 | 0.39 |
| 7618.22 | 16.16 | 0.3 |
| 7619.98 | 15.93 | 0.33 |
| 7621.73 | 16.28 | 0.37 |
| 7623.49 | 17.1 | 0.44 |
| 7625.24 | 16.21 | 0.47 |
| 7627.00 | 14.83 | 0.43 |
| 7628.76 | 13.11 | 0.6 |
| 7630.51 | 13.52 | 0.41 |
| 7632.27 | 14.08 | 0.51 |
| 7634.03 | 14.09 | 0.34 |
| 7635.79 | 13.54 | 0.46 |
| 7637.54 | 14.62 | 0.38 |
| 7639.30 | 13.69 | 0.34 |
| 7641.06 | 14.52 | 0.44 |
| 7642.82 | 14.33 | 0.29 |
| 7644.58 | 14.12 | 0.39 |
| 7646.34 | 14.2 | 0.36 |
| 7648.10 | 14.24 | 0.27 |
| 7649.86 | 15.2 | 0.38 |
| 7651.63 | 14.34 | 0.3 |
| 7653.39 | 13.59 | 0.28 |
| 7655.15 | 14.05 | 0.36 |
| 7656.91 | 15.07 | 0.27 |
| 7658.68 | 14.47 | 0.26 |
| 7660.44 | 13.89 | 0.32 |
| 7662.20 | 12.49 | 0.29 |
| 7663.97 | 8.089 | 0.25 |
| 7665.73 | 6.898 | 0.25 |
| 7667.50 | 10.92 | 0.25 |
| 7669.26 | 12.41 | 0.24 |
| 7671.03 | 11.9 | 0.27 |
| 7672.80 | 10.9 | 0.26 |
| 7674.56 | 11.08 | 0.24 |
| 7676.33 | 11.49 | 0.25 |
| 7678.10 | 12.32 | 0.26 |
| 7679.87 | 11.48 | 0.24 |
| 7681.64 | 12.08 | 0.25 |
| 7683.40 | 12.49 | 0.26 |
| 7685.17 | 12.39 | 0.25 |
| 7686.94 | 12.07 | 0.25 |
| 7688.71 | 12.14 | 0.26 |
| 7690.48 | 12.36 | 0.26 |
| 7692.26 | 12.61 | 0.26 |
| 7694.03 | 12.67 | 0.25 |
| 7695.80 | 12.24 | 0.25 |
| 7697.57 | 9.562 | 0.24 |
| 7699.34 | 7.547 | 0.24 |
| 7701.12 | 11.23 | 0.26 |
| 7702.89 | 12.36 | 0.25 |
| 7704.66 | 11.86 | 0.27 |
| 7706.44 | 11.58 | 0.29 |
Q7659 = 15.07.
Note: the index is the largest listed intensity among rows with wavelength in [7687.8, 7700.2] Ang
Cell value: 12.67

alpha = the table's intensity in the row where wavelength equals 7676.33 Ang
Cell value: 11.49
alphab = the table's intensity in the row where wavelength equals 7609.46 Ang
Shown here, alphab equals 14.84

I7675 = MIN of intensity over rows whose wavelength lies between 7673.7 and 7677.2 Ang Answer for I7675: 11.08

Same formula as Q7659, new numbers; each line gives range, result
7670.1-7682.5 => 12.32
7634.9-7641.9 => 14.62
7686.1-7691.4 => 12.36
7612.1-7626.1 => 17.1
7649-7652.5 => 15.2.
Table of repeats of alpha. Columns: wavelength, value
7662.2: 12.49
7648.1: 14.24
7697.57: 9.562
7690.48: 12.36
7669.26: 12.41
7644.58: 14.12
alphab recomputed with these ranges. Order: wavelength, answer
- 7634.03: 14.09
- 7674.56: 11.08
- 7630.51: 13.52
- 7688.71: 12.14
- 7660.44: 13.89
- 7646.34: 14.2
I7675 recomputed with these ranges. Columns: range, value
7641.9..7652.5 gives 14.12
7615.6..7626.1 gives 15.93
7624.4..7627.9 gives 14.83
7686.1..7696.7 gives 12.07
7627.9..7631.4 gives 13.11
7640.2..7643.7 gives 14.33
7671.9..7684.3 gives 10.9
